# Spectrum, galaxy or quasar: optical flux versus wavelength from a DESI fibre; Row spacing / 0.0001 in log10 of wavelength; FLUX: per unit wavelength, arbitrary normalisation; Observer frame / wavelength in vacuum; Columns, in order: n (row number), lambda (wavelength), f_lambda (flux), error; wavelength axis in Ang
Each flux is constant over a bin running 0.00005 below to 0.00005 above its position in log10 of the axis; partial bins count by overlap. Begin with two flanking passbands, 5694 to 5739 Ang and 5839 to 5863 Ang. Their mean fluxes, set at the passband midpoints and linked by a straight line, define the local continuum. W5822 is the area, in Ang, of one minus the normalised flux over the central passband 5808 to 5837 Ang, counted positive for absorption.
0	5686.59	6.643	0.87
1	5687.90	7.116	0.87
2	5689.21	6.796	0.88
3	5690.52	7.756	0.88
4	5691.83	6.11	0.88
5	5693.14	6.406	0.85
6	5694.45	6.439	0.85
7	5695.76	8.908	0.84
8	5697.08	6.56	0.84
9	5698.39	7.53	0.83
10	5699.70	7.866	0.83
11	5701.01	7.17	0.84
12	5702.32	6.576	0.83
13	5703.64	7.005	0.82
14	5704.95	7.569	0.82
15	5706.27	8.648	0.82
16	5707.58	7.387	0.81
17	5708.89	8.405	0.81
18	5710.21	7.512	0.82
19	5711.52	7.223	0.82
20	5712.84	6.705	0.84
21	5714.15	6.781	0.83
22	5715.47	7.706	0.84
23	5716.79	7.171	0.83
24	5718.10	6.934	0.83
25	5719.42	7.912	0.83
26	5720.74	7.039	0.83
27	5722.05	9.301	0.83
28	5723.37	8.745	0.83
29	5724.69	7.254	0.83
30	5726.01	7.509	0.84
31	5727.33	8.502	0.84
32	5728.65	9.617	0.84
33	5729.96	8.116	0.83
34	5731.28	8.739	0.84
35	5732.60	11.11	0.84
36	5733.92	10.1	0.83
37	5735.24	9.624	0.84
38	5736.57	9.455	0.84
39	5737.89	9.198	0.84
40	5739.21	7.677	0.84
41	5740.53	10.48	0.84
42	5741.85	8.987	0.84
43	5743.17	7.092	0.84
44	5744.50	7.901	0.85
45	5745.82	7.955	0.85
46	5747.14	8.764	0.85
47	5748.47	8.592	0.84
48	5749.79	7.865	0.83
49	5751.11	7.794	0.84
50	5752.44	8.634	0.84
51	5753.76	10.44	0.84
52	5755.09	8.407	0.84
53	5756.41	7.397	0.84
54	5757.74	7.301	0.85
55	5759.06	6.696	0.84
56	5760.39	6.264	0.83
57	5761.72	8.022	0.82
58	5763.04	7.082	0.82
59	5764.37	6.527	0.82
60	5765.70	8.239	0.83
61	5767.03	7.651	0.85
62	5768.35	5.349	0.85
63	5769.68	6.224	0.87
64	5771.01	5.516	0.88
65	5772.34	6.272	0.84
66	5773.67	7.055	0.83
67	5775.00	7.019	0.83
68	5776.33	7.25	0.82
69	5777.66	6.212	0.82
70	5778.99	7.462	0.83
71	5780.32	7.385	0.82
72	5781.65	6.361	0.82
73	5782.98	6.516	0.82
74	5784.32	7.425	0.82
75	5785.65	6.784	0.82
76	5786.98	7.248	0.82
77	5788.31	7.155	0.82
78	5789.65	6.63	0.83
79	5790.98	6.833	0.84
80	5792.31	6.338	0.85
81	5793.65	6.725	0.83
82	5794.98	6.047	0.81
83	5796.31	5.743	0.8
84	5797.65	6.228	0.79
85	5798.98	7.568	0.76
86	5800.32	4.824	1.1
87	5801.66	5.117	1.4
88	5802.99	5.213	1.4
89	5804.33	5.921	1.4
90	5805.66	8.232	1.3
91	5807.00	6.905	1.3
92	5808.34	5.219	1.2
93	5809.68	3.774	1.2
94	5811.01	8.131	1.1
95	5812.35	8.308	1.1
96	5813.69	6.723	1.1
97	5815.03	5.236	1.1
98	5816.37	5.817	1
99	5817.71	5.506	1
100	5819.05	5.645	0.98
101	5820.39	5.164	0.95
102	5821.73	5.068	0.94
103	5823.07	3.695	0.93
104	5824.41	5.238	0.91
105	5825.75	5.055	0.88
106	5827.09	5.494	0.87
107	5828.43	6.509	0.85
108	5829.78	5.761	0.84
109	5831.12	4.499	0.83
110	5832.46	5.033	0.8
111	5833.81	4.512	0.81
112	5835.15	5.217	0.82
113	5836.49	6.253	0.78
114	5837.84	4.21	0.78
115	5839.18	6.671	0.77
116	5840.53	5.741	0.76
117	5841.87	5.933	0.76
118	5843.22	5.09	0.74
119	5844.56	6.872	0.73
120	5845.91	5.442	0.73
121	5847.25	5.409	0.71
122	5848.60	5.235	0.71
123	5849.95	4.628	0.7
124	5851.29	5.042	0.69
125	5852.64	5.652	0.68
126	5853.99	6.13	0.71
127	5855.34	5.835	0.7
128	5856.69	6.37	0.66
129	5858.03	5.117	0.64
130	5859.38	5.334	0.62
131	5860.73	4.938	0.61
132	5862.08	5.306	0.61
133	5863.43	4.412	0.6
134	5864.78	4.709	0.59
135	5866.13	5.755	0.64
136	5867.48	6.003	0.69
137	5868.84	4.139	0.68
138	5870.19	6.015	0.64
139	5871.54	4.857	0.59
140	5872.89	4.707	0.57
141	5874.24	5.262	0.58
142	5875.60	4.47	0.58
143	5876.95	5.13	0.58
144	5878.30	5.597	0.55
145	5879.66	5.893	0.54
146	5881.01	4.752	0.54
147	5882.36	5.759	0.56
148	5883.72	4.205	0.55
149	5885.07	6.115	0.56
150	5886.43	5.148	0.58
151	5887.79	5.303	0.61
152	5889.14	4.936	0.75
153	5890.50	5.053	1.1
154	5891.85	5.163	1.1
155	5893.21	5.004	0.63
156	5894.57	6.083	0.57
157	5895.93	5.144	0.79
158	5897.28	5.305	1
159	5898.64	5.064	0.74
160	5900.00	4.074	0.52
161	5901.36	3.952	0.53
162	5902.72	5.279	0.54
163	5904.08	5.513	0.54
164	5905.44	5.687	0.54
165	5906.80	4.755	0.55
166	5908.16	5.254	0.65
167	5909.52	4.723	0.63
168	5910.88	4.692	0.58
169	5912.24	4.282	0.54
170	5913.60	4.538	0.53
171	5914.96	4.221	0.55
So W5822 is 2.6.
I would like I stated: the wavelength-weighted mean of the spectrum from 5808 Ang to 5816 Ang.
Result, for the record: 6.26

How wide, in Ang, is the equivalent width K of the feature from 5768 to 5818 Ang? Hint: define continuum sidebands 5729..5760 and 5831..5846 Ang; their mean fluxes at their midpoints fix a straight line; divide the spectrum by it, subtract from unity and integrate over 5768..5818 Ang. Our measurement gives 3.9 Ang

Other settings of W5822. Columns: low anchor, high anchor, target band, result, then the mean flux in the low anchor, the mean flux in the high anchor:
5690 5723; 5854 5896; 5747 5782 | -3.38 Ang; 7.4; 5.26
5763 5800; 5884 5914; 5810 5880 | 4.17 Ang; 6.72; 5.04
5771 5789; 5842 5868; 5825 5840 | 1.24 Ang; 6.88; 5.44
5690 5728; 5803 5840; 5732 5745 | -4.01 Ang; 7.47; 5.69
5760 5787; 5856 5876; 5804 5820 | -0.31 Ang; 6.85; 5.17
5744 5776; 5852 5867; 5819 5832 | 1.96 Ang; 7.45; 5.42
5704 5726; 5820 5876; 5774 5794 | -1.46 Ang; 7.63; 5.31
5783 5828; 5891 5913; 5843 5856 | 0.11 Ang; 6.1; 5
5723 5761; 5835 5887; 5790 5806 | 1.88 Ang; 8.49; 5.37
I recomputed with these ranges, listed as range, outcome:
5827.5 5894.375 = 5.33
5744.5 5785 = 7.33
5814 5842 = 5.35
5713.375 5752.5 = 8.41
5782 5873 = 5.75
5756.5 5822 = 6.5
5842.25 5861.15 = 5.52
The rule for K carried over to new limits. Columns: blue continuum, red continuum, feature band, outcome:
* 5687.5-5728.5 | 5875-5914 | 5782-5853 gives 2.3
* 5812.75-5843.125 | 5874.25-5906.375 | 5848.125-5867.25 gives -0.1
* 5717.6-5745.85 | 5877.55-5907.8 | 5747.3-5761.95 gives 0.3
